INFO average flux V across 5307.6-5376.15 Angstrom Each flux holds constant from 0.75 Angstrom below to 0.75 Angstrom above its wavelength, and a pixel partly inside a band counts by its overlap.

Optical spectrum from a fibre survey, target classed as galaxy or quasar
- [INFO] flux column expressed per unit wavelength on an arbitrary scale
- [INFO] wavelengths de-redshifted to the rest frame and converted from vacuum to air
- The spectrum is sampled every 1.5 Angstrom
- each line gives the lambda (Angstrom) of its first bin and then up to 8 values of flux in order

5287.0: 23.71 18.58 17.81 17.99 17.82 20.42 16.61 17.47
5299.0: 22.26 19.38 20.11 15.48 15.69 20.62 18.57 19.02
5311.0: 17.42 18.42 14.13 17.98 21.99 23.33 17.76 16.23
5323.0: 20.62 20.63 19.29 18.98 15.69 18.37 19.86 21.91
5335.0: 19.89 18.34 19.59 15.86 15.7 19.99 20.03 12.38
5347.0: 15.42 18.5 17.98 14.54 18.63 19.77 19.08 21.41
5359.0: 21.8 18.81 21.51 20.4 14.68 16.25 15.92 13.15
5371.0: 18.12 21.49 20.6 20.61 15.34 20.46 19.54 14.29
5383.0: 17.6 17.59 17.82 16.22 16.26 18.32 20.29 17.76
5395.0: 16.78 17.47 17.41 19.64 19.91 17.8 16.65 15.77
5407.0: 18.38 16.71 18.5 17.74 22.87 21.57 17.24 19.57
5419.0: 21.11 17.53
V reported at 18.5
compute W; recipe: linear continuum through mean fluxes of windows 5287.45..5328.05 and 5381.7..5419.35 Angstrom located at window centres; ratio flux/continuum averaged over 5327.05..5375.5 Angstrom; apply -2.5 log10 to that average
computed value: 0.01 mag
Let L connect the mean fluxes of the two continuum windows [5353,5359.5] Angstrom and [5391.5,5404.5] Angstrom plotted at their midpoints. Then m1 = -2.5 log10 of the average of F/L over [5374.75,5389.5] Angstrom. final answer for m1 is 0.082 mag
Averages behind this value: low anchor 20.2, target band 17.6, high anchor 18.2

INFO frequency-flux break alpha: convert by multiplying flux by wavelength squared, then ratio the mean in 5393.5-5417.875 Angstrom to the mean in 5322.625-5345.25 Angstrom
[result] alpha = 1.0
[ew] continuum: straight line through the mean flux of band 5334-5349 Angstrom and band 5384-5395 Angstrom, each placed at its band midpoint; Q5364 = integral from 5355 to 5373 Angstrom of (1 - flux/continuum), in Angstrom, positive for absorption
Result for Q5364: -0.9 Angstrom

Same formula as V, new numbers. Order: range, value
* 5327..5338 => 19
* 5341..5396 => 18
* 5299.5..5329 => 18.7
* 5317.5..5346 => 18.7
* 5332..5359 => 18.3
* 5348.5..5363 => 19.3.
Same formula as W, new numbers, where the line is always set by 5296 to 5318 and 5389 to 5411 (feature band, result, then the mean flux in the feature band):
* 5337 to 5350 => 0.06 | 17.3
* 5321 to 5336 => -0.05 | 19.2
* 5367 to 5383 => 0.01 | 17.9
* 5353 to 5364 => -0.12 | 20.3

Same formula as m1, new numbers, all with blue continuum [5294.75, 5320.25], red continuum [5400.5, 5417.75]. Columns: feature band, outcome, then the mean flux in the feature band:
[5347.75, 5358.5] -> 0.00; 18.6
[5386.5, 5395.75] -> 0.06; 17.6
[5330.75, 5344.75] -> -0.02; 19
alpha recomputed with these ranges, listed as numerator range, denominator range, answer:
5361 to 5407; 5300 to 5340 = 0.98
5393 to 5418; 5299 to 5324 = 1.02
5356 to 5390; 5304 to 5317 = 1.04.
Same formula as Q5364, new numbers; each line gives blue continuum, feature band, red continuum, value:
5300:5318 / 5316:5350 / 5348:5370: -0.7 Angstrom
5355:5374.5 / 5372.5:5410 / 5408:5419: 2.1 Angstrom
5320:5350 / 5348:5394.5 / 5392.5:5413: -0.3 Angstrom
